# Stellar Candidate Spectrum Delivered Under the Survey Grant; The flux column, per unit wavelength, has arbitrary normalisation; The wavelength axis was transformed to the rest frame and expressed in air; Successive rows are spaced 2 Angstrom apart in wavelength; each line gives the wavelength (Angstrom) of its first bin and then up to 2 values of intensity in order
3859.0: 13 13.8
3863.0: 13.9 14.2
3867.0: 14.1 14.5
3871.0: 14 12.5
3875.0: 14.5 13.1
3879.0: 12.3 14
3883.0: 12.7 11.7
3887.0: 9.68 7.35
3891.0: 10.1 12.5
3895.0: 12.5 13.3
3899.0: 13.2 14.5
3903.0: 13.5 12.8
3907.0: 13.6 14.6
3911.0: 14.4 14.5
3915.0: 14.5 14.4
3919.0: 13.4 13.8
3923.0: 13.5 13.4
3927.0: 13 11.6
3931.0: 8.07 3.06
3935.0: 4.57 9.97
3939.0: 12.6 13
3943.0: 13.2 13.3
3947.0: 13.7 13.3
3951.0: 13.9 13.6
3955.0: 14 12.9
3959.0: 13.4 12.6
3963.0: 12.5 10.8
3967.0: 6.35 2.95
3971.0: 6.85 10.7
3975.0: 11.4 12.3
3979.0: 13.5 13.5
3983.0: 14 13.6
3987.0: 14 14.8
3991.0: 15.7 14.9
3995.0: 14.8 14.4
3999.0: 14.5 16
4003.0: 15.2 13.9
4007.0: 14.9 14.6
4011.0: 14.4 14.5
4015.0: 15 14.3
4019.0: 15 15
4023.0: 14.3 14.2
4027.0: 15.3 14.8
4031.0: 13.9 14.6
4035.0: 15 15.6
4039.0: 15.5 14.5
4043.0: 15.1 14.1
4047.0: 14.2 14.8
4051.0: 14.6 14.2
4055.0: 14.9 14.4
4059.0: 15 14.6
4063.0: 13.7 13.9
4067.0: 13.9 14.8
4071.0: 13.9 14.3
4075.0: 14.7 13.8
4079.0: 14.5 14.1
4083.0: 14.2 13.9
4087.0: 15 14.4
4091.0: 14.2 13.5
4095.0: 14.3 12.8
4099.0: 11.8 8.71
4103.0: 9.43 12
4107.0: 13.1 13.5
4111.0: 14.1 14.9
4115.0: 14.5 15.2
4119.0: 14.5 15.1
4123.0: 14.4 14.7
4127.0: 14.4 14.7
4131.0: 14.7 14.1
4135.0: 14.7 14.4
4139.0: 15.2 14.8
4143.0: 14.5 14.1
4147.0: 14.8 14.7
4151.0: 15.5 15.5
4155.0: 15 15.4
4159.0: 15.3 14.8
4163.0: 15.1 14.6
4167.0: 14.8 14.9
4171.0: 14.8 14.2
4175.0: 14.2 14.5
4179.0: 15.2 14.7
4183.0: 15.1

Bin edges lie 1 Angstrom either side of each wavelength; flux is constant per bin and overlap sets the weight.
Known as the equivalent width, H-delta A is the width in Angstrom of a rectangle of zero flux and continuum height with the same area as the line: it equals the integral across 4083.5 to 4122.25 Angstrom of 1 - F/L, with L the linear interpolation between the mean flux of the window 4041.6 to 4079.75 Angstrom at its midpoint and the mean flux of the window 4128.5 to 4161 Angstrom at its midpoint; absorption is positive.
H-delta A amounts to 3.1 Angstrom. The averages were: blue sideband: 14.4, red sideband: 14.8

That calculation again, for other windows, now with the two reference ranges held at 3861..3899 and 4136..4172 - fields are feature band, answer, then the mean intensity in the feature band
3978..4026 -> -3.12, 14.5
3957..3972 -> 4.22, 9.59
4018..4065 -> -2.26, 14.6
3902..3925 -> -1.70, 13.9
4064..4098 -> 0.41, 14.1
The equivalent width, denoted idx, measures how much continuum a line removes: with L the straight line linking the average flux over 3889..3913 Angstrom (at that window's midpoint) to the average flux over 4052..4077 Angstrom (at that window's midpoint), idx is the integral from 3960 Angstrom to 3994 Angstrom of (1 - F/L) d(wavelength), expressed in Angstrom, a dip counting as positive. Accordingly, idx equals 4.6 Angstrom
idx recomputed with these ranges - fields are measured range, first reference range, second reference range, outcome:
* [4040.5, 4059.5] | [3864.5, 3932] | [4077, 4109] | -2.2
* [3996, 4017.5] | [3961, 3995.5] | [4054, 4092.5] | -3.6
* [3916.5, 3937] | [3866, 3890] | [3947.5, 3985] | 2.2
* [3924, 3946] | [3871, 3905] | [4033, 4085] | 4.2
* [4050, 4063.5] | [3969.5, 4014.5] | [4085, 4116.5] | -1.2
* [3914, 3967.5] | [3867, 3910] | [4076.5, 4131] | 4.1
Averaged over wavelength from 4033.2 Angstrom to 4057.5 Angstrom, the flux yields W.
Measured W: 14.7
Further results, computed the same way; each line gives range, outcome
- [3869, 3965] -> 12.5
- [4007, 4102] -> 14.3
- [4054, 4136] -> 13.9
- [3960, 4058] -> 13.7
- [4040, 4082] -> 14.4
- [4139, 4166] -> 14.9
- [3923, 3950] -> 11.1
